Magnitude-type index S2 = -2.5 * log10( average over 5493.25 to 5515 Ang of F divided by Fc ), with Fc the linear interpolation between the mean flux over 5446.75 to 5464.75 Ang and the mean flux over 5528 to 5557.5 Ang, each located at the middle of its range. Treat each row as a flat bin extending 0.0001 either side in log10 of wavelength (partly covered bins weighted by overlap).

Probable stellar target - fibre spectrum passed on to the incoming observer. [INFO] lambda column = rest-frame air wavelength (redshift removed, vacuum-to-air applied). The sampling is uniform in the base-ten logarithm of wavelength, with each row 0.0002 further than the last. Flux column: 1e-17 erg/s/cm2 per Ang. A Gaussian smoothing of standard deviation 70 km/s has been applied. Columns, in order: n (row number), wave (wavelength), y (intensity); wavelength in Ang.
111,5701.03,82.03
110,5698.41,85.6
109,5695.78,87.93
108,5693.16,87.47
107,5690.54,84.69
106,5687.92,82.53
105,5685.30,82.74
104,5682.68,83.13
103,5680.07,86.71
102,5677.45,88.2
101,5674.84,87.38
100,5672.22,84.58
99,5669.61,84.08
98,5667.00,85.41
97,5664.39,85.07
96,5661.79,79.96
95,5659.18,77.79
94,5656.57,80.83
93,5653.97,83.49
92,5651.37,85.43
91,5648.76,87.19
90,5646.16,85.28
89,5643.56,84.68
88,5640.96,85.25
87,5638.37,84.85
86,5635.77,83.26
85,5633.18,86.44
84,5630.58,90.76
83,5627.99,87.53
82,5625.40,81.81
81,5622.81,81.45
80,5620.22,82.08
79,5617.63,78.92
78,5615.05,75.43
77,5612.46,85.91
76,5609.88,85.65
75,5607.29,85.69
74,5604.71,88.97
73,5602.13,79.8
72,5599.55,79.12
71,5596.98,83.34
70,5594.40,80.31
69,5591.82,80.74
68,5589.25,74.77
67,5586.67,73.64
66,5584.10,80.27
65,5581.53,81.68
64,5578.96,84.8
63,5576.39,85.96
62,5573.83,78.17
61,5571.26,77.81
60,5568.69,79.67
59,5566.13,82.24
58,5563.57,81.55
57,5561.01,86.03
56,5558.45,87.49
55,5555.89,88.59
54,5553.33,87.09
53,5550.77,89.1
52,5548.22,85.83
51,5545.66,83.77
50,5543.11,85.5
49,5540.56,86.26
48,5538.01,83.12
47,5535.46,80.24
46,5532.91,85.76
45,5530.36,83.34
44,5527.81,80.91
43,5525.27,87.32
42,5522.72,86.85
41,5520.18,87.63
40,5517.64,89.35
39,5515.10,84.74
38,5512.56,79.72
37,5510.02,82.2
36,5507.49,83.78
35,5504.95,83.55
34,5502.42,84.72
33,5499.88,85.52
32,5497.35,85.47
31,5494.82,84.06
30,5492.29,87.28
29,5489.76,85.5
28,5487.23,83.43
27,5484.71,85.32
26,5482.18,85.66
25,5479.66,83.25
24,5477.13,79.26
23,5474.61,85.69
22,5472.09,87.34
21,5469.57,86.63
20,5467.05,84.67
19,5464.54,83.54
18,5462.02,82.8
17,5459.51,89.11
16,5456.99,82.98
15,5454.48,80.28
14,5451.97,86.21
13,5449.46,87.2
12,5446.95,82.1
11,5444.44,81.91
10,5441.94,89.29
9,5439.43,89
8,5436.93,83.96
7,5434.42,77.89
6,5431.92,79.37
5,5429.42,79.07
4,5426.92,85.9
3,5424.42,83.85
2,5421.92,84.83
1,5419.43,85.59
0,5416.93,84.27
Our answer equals 0.01 mag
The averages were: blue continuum 84.4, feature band 83.7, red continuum 85.2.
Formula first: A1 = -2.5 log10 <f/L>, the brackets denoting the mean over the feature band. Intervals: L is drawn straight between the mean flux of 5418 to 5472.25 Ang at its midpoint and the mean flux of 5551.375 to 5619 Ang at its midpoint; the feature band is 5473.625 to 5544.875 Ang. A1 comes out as -0.02 mag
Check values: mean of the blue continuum 84.2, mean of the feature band 84.5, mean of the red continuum 82.1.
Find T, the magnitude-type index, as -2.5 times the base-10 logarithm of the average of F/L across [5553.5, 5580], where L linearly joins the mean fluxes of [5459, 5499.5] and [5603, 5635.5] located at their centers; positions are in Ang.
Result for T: 0.01 mag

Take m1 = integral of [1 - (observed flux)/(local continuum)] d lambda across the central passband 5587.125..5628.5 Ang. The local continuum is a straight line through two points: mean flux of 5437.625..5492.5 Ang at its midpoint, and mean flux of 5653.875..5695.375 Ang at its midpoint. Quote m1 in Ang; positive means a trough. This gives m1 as 1.30 Ang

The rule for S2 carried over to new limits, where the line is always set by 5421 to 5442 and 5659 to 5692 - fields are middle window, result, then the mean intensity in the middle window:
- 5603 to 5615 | -0.014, 85.1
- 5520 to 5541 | -0.009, 84.4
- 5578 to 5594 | 0.062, 79.2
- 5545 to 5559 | -0.042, 87.1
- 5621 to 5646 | -0.012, 85.1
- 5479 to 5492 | -0.018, 84.9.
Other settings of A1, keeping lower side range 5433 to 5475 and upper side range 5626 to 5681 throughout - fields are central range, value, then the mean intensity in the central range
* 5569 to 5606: 0.06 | 80.6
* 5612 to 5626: 0.06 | 80.6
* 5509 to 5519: 0.01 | 84.1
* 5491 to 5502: -0.01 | 85.5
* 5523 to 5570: 0.00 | 84.7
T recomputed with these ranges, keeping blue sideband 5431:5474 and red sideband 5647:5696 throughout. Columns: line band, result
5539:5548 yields -0.01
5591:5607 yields 0.03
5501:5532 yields 0.00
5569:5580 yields 0.04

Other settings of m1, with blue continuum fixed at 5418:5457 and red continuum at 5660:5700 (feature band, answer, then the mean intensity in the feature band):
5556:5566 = -0.1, 85.2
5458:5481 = -0.2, 84.7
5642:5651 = -0.1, 85.6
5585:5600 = 1.0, 78.7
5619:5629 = 0.2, 83.1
